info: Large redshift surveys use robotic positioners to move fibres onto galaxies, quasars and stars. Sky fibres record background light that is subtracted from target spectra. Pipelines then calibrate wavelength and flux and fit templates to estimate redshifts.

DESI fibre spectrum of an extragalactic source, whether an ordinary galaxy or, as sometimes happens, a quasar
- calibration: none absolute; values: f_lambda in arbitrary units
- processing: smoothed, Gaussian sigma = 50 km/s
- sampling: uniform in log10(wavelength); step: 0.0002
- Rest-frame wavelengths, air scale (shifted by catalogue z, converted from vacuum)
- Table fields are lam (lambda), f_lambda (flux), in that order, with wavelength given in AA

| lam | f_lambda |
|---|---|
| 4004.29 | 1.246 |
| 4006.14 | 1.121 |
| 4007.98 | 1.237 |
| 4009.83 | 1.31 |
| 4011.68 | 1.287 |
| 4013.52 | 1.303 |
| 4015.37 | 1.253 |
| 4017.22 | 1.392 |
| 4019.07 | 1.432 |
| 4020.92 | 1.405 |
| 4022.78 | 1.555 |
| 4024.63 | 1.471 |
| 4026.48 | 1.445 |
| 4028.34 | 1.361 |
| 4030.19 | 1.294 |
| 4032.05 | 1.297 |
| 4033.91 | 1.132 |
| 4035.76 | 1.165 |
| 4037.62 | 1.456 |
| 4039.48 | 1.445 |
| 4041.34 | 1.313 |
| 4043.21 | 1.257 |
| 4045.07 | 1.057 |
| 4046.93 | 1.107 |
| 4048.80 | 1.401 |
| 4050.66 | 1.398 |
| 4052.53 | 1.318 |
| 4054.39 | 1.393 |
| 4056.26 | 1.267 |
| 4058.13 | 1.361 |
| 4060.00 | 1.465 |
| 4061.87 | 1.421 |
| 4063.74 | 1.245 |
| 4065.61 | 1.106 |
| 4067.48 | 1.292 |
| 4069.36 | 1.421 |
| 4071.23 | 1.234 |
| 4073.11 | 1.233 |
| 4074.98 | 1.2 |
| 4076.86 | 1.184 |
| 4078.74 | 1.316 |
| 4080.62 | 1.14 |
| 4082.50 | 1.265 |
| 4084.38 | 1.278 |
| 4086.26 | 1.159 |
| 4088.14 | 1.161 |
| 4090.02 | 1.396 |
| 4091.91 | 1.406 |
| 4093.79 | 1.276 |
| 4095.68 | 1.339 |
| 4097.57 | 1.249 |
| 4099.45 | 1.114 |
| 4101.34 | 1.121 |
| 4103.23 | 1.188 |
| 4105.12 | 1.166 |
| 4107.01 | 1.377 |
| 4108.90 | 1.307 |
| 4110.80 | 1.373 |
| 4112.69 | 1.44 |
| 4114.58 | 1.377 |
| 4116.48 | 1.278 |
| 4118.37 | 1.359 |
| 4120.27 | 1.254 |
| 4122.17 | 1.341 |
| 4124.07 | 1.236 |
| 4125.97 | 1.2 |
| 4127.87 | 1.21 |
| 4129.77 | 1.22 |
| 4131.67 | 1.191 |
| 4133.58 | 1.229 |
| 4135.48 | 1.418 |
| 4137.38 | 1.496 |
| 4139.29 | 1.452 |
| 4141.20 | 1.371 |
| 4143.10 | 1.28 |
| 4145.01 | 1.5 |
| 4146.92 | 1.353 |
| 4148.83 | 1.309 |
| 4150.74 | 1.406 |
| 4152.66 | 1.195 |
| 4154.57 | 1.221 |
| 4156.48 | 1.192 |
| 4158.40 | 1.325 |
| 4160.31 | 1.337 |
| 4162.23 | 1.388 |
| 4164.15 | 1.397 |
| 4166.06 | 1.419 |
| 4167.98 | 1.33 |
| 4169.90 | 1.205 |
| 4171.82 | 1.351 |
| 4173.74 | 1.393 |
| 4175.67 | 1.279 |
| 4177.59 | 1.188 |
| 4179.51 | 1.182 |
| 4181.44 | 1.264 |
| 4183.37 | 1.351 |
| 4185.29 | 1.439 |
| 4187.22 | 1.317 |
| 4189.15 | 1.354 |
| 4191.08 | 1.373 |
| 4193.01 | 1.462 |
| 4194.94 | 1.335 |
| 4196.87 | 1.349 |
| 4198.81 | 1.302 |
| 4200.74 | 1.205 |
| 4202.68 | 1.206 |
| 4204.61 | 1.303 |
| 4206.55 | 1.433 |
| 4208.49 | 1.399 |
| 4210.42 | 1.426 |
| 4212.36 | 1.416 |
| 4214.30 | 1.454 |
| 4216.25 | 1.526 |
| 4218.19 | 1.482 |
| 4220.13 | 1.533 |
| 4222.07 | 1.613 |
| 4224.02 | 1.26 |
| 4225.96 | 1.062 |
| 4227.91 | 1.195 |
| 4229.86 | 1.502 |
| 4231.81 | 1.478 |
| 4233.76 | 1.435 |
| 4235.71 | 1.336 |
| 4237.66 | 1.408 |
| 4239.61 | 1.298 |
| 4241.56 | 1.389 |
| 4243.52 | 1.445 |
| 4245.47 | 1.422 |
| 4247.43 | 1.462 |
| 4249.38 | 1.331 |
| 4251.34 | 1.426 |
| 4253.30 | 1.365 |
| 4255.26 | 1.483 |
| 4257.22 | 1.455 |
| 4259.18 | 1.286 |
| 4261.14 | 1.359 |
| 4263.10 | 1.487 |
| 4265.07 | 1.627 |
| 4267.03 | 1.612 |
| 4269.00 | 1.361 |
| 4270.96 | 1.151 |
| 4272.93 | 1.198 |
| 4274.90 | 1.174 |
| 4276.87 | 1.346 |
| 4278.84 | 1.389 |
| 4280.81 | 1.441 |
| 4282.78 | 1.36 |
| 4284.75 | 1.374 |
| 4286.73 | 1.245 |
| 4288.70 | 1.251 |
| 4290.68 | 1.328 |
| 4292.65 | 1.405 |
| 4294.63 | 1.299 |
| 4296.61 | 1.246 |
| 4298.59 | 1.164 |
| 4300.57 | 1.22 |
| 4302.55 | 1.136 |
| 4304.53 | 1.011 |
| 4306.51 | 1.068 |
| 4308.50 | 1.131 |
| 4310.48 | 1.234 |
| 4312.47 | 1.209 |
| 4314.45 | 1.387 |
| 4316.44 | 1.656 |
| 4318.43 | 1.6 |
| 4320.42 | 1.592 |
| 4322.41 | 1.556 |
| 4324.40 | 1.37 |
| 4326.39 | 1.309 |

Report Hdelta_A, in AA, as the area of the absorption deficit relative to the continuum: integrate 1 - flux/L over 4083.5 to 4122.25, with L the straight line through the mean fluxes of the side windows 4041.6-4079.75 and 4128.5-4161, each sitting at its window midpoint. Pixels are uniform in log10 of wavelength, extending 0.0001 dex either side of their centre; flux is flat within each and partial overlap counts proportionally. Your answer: 0.6 AA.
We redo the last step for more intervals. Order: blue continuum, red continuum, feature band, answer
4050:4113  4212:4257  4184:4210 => 0.54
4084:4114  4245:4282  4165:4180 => 0.30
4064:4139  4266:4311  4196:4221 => -2.31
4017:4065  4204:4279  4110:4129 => 0.76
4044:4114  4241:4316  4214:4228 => -0.95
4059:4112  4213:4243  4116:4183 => 0.87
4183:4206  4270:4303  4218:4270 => -4.20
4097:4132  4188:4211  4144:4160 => -0.17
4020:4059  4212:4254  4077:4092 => 1.03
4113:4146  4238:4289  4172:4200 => 0.35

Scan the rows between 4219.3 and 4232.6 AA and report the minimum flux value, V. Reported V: 1.062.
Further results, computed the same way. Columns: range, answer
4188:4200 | 1.302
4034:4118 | 1.057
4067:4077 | 1.184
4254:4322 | 1.011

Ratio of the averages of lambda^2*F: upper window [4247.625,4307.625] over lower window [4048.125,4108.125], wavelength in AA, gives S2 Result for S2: 1.1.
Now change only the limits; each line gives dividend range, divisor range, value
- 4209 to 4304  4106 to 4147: 1.09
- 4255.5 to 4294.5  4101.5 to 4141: 1.12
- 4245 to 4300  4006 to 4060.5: 1.15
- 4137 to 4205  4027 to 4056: 1.09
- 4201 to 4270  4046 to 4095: 1.18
